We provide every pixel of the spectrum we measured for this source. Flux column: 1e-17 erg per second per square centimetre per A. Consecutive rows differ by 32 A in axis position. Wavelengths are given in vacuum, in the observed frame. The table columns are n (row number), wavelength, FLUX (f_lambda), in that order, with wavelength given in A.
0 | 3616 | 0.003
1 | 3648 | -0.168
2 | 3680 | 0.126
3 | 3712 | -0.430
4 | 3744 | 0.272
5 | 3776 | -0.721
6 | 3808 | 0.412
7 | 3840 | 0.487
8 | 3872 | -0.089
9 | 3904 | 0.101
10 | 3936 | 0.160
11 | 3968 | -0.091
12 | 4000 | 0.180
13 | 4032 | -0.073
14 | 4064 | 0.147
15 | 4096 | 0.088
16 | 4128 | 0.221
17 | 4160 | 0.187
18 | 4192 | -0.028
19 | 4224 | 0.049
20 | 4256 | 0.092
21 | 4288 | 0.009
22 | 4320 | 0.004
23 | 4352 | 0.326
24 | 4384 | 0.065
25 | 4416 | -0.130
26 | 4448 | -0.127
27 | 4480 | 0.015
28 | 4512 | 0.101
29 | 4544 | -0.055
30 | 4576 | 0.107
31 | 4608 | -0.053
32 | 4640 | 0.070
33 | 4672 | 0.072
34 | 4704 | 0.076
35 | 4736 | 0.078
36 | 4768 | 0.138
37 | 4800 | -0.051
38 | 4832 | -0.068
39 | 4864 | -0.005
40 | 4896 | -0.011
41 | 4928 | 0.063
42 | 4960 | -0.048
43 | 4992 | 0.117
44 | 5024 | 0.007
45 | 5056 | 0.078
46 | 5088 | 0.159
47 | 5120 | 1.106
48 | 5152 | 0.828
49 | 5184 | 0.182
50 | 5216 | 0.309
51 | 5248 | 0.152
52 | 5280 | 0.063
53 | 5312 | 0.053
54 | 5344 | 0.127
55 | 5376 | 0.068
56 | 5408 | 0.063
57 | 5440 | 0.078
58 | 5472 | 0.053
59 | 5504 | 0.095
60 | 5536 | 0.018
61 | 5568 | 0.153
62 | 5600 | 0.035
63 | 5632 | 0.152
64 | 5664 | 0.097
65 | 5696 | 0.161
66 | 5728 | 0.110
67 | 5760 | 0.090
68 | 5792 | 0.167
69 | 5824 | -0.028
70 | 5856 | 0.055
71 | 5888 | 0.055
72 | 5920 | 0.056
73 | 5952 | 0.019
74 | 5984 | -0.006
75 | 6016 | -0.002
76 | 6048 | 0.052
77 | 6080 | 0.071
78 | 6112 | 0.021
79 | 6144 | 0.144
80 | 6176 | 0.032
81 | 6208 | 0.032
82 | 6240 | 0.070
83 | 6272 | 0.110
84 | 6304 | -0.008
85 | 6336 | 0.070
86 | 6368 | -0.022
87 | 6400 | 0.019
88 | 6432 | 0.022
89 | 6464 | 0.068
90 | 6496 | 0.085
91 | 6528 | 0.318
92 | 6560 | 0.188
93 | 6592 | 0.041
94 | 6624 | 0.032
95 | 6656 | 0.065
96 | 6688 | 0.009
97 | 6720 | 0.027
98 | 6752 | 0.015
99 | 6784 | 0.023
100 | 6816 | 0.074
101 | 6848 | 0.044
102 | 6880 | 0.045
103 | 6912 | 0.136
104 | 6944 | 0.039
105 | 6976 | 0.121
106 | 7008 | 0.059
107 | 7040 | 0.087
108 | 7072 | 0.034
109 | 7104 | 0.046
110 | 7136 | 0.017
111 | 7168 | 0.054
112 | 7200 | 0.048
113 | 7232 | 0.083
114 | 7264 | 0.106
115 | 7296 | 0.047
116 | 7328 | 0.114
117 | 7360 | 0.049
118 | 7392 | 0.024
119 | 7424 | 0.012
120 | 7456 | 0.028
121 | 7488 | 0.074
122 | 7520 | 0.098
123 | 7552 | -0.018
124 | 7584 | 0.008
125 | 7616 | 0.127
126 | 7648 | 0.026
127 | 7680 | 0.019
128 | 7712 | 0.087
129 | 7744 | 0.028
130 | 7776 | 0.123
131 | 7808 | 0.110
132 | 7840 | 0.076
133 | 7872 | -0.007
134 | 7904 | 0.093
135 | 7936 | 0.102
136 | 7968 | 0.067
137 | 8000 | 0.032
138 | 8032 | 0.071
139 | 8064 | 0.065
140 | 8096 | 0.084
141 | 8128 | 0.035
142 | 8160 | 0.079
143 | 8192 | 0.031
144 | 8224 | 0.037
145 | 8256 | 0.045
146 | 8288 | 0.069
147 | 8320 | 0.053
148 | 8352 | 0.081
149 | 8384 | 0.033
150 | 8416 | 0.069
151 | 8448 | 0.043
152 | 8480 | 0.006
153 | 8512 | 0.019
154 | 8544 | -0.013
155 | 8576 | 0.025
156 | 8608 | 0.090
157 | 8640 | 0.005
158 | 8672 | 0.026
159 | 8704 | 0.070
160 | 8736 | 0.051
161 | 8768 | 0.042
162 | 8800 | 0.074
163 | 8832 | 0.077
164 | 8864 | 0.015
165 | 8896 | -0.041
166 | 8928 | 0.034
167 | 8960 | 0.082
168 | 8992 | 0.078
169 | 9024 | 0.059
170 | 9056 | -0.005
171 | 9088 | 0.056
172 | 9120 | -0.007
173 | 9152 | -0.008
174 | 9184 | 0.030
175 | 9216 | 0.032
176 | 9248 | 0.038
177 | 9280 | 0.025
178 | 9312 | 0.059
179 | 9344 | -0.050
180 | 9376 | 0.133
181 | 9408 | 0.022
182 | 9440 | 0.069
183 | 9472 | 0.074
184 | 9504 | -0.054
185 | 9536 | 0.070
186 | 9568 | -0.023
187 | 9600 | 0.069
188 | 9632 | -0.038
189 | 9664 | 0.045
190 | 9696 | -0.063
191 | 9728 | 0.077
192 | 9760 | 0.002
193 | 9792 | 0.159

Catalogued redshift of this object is 3.22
